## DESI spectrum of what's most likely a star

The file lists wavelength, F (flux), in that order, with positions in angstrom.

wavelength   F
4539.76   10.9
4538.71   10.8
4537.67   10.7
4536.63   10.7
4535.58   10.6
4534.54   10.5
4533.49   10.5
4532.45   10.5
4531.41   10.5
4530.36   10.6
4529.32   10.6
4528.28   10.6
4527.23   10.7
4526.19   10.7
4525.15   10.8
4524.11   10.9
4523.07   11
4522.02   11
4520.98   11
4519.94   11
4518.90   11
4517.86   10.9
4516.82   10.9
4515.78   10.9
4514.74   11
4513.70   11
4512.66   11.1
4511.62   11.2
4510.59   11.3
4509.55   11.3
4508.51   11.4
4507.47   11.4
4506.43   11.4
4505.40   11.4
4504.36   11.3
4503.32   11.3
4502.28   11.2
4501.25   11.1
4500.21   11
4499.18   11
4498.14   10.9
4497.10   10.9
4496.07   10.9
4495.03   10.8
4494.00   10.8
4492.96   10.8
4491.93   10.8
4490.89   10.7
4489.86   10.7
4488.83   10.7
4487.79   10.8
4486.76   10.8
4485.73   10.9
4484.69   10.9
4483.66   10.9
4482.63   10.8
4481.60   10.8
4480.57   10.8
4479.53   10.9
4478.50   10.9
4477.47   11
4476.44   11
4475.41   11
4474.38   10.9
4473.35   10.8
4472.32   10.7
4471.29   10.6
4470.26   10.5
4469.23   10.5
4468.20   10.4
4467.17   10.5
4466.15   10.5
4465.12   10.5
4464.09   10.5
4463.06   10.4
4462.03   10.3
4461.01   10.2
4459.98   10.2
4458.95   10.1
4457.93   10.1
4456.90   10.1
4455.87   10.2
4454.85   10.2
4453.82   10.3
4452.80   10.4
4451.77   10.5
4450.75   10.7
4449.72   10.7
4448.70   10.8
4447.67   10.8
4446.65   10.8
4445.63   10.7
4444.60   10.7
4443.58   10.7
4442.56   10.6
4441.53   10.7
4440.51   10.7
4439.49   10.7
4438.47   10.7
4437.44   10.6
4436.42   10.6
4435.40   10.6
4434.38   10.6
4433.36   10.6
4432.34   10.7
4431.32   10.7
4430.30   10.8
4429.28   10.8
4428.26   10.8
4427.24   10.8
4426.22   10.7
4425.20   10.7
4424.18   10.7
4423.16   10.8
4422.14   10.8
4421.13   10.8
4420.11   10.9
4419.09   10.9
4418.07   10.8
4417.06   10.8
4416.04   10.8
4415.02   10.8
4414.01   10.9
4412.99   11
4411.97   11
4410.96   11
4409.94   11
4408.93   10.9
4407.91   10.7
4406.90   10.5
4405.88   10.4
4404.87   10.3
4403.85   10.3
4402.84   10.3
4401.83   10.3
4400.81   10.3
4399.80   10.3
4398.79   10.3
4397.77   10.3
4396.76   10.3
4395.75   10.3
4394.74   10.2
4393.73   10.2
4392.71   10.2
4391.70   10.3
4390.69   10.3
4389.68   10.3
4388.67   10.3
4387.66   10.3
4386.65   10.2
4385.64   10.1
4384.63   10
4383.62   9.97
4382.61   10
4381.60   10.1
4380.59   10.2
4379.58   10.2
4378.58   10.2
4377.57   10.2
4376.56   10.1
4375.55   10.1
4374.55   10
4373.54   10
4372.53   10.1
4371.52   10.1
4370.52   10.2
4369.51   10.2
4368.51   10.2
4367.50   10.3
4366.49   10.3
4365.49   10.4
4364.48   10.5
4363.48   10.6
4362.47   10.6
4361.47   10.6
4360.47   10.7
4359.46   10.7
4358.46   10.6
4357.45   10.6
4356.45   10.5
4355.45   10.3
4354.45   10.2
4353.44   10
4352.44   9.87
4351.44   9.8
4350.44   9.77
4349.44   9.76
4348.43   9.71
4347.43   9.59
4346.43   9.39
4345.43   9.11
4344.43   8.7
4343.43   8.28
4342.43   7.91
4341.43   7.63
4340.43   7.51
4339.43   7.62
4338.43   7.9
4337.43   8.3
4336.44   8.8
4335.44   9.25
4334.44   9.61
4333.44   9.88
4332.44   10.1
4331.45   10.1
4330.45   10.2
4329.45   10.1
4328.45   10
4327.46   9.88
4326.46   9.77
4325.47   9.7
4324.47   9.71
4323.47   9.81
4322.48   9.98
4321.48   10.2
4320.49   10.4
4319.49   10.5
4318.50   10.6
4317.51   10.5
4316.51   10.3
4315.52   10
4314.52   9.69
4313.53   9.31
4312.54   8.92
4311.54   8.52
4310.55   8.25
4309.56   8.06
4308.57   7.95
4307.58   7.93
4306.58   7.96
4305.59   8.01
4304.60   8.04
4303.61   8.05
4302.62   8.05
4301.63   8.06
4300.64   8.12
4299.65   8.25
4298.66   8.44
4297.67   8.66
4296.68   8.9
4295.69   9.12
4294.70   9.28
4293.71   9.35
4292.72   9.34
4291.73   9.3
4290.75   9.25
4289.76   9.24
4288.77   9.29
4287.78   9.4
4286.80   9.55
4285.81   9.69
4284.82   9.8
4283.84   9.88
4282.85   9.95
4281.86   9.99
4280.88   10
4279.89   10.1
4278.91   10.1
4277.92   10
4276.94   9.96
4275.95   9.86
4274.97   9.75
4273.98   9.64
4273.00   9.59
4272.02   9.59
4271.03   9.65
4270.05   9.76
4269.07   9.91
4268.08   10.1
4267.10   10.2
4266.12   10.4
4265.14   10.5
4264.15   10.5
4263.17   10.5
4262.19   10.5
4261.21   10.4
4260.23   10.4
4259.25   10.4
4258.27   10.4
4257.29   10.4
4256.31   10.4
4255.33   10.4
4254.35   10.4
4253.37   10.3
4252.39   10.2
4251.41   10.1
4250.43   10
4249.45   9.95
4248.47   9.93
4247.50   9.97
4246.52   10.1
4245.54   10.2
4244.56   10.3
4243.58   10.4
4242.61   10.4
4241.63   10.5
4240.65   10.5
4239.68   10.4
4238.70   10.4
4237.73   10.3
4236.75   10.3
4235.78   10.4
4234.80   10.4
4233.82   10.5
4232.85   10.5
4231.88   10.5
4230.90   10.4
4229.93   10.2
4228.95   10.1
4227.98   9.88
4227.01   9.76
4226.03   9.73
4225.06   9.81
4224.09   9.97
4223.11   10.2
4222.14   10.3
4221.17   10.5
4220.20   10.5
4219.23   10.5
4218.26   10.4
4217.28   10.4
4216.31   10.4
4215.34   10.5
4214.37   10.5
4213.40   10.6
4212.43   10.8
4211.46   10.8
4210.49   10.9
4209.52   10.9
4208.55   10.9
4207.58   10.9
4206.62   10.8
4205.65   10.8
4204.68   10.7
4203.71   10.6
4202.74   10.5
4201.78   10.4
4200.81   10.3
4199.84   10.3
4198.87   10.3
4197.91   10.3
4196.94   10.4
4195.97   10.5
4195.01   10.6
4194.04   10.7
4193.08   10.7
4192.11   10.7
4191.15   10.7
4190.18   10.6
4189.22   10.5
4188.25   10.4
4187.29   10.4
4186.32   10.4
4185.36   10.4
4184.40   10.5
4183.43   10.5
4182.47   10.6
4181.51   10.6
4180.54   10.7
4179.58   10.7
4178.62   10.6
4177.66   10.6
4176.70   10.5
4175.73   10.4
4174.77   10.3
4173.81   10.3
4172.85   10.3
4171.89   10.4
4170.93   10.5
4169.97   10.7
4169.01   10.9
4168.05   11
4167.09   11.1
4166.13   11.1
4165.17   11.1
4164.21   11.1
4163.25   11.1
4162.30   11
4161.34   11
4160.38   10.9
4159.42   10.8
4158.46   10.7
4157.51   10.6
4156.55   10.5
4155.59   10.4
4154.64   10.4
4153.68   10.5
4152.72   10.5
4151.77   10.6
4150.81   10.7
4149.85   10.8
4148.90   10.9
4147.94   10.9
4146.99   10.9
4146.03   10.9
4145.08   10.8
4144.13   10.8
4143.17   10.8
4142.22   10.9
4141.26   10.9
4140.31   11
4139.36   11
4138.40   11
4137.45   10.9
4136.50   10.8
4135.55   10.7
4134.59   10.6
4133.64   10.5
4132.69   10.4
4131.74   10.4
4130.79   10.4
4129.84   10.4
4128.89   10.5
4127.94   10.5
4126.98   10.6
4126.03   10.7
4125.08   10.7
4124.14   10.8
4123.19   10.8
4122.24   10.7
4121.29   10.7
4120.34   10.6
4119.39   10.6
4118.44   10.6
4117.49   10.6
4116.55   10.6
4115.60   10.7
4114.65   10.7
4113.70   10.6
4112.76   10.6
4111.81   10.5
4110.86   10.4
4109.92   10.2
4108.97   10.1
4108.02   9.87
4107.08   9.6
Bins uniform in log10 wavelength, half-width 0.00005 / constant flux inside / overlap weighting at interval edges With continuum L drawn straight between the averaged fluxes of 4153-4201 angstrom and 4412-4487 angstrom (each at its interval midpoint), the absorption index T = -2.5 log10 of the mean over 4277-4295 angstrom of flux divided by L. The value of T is 0.11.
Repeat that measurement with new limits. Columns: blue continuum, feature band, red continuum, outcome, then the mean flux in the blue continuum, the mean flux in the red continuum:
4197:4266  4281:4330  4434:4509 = 0.136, 10.4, 10.7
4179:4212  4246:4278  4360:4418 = 0.041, 10.6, 10.4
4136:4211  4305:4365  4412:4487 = 0.125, 10.7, 10.7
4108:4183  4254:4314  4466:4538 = 0.142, 10.7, 10.9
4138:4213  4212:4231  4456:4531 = 0.045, 10.7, 10.8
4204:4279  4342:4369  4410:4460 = 0.058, 10.3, 10.7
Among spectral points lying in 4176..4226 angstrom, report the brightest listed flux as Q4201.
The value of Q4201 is 10.9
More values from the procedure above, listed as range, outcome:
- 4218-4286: 10.5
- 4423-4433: 10.8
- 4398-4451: 11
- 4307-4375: 10.7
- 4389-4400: 10.3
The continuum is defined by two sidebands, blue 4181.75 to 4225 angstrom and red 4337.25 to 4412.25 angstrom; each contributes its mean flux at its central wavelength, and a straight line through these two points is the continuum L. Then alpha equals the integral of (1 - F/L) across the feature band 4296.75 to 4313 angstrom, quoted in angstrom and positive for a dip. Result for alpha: 3.2 angstrom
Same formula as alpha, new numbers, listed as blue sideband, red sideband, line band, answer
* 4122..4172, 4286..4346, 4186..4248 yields -2.3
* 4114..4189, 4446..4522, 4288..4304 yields 2.9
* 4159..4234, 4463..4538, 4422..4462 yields 0.8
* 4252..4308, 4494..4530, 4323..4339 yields 0.5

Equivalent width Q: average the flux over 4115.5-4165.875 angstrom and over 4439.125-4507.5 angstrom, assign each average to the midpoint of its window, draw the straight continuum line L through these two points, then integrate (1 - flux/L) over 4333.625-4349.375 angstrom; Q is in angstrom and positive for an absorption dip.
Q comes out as 3.0 angstrom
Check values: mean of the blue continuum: 10.7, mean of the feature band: 8.67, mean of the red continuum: 10.7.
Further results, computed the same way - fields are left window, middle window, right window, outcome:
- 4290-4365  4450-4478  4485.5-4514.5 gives 0.51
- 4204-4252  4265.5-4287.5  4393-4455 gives 1.16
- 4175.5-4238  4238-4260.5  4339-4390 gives 0.08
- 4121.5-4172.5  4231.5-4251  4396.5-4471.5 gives 0.73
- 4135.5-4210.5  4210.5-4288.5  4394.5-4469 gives 3.38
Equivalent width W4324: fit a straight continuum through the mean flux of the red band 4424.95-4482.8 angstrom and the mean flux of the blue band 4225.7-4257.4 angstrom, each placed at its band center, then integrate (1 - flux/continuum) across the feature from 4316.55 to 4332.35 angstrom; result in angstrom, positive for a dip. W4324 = 0.4 angstrom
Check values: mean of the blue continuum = 10.2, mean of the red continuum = 10.6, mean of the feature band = 10.1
